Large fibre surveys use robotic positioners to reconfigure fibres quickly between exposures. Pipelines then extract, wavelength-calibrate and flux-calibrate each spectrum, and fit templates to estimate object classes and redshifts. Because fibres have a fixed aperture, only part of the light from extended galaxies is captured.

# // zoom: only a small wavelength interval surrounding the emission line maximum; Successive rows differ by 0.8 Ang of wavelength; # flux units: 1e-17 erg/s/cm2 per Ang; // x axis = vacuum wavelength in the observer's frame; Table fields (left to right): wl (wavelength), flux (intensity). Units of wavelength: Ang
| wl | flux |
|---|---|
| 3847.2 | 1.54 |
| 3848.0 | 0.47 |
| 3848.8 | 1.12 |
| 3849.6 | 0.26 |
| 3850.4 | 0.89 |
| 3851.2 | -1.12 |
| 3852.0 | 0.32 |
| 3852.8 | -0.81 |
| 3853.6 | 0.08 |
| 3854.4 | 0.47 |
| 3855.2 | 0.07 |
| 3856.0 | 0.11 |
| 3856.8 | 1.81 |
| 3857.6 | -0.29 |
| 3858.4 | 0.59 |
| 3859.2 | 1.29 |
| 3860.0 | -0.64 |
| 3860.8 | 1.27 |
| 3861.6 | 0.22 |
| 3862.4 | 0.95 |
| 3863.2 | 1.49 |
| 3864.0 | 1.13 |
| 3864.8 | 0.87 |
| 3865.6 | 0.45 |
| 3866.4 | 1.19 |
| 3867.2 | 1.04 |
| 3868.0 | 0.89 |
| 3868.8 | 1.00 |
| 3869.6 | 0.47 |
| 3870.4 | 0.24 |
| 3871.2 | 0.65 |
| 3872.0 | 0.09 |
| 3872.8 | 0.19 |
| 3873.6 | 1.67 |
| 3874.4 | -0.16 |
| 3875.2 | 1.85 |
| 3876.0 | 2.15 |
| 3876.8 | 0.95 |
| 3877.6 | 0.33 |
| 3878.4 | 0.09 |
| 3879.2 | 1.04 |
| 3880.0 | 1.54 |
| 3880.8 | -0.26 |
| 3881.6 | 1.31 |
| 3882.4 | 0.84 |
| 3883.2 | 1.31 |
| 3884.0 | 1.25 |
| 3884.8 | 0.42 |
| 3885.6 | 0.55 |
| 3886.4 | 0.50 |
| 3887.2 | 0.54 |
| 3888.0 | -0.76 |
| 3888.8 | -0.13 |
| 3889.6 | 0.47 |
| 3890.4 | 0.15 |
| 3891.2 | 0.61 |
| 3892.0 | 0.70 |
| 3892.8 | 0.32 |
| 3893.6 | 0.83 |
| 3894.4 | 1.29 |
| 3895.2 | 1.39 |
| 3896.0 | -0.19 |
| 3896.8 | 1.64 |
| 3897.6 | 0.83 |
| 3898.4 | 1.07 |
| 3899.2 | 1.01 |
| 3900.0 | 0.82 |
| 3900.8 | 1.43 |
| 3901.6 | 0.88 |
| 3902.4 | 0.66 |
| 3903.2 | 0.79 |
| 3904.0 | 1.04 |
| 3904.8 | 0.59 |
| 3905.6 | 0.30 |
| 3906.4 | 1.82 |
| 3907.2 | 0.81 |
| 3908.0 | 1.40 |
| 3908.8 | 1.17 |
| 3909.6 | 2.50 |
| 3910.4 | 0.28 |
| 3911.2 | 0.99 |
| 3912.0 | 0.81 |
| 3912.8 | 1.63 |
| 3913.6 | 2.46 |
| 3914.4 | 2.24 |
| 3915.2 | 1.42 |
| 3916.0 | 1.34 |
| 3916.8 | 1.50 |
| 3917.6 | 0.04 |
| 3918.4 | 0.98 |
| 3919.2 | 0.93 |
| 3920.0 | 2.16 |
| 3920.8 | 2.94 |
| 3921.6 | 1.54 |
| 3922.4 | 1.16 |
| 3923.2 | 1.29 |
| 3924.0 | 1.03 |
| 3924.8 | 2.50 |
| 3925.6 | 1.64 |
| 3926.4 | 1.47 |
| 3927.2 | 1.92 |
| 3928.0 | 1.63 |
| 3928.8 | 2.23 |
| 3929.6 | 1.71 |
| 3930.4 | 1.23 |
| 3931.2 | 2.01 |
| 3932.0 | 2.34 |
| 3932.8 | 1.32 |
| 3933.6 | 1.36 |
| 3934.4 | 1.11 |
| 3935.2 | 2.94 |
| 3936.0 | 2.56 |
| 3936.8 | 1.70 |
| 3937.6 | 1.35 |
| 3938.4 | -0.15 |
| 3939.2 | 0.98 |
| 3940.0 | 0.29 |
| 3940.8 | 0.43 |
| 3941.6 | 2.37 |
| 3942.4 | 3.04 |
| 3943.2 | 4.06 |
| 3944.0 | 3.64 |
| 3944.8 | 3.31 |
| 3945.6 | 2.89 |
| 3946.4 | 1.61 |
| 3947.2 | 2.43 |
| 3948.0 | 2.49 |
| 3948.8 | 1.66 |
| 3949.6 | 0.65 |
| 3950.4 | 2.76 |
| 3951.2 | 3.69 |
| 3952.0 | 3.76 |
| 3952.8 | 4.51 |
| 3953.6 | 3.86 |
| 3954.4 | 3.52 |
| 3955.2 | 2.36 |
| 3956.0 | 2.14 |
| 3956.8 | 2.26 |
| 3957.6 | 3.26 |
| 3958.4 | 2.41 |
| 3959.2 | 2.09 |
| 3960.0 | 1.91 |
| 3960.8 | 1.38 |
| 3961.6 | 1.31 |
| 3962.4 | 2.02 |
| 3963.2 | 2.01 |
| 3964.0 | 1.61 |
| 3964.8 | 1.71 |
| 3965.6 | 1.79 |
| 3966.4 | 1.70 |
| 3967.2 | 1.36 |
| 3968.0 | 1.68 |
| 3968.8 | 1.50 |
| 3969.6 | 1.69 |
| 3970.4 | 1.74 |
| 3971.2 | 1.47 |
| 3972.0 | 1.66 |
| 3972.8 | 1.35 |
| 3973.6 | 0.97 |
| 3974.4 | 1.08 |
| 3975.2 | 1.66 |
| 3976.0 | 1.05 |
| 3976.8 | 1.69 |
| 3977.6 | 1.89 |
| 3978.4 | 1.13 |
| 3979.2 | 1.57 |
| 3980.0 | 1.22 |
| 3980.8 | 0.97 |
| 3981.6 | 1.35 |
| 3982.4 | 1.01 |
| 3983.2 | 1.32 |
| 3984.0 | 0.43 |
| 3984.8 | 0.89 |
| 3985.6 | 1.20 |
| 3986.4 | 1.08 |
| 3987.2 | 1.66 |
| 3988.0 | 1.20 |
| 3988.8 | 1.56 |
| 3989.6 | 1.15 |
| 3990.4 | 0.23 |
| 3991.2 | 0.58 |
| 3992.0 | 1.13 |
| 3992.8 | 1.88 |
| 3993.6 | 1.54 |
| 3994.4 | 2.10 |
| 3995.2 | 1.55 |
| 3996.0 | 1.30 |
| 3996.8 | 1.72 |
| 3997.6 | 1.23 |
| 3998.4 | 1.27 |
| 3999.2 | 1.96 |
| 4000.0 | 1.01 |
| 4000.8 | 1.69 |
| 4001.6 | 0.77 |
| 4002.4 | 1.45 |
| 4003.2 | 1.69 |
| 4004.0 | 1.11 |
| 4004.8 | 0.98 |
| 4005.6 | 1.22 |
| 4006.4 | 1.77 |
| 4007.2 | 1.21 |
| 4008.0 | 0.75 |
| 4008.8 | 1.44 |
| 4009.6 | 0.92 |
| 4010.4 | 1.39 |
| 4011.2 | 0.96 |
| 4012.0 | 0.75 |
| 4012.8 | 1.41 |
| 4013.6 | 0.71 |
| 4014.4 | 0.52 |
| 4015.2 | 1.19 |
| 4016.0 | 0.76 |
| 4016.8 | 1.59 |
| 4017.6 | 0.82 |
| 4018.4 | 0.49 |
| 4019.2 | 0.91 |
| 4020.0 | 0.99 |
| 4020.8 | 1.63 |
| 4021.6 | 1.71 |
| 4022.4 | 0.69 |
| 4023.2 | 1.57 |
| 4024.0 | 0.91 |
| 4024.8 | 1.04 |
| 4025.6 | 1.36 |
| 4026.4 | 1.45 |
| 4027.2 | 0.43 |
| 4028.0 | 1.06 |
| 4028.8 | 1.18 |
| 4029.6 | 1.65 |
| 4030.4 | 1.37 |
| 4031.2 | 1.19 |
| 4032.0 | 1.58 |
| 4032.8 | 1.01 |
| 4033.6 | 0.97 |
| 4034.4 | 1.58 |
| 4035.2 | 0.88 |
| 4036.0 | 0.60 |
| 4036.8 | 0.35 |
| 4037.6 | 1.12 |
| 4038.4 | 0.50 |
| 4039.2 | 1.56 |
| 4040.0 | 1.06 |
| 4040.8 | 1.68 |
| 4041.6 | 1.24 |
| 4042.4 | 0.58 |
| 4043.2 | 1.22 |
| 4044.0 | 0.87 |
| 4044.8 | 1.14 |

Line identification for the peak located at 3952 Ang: Ly-alpha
